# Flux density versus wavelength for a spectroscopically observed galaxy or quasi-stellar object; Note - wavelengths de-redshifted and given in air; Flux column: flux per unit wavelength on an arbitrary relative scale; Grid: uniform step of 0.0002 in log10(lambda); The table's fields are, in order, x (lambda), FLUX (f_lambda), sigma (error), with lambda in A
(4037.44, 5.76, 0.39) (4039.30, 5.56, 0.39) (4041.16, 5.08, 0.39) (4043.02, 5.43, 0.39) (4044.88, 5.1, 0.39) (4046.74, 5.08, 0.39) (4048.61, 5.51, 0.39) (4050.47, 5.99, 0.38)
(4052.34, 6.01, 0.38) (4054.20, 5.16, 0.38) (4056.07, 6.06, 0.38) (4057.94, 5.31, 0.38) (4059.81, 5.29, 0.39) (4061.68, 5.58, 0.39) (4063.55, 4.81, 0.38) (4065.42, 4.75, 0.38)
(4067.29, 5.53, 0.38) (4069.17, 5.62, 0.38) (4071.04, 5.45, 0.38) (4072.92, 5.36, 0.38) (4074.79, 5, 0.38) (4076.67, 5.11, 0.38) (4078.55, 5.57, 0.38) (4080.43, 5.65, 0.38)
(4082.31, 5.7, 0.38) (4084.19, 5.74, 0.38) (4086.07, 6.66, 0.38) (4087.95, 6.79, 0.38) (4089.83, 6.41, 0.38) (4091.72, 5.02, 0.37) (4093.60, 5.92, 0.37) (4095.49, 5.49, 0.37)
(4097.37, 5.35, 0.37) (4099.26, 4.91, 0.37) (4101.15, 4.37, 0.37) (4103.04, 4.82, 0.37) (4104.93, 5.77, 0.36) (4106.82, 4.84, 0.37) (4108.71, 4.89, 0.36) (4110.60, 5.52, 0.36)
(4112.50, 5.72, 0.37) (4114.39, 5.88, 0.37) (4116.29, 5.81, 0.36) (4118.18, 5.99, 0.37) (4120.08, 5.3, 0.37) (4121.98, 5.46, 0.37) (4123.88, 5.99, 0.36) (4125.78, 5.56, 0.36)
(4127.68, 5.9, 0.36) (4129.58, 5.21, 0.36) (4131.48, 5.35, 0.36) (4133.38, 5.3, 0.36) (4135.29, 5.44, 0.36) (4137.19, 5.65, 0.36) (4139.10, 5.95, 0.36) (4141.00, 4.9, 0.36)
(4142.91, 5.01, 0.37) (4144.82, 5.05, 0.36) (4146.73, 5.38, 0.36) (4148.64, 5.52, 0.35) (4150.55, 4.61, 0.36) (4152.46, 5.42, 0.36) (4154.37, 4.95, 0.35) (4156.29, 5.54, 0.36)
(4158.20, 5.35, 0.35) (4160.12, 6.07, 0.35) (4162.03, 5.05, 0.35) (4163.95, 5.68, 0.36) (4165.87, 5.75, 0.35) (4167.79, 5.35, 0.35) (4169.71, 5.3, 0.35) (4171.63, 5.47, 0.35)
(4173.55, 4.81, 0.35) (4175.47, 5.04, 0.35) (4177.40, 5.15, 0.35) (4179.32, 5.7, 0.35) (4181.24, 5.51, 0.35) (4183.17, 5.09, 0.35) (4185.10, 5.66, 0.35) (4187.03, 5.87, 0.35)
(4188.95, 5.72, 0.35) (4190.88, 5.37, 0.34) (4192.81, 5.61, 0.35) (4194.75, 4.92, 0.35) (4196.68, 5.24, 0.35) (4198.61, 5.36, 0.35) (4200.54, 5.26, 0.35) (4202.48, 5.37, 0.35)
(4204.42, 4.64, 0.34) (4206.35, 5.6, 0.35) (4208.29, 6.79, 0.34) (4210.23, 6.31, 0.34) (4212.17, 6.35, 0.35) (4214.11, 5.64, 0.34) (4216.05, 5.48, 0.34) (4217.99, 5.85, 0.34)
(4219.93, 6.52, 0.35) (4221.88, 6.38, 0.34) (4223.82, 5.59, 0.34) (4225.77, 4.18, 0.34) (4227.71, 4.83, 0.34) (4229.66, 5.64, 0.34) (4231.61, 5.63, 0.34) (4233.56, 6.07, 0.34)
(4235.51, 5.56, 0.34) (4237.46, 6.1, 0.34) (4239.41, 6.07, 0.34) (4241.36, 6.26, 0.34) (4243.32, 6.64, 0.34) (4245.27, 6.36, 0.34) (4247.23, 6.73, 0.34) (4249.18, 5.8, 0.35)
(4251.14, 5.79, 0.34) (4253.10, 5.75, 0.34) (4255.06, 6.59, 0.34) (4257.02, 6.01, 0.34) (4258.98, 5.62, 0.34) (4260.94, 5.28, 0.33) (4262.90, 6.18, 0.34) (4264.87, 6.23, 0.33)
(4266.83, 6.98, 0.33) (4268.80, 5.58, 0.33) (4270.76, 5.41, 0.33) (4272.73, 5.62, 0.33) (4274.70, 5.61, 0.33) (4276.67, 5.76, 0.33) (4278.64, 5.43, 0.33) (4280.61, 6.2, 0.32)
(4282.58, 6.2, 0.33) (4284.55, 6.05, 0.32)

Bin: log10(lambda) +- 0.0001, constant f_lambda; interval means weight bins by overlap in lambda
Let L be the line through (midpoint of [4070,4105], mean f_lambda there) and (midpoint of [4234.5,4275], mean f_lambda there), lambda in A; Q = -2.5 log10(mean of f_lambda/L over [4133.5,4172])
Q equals 0.068 mag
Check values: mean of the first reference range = 5.53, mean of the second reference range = 6.01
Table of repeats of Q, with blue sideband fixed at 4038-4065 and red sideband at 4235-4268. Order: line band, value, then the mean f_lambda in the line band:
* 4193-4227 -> 0.07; 5.61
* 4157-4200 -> 0.09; 5.41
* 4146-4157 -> 0.11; 5.23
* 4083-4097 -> -0.08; 5.98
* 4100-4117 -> 0.07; 5.28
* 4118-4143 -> 0.04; 5.5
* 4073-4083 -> 0.02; 5.39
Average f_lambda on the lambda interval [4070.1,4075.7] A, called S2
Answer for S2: 5.28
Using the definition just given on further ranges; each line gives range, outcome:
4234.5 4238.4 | 5.83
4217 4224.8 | 6.08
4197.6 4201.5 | 5.32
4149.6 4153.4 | 5.02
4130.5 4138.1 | 5.44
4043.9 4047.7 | 5.1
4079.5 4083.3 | 5.68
